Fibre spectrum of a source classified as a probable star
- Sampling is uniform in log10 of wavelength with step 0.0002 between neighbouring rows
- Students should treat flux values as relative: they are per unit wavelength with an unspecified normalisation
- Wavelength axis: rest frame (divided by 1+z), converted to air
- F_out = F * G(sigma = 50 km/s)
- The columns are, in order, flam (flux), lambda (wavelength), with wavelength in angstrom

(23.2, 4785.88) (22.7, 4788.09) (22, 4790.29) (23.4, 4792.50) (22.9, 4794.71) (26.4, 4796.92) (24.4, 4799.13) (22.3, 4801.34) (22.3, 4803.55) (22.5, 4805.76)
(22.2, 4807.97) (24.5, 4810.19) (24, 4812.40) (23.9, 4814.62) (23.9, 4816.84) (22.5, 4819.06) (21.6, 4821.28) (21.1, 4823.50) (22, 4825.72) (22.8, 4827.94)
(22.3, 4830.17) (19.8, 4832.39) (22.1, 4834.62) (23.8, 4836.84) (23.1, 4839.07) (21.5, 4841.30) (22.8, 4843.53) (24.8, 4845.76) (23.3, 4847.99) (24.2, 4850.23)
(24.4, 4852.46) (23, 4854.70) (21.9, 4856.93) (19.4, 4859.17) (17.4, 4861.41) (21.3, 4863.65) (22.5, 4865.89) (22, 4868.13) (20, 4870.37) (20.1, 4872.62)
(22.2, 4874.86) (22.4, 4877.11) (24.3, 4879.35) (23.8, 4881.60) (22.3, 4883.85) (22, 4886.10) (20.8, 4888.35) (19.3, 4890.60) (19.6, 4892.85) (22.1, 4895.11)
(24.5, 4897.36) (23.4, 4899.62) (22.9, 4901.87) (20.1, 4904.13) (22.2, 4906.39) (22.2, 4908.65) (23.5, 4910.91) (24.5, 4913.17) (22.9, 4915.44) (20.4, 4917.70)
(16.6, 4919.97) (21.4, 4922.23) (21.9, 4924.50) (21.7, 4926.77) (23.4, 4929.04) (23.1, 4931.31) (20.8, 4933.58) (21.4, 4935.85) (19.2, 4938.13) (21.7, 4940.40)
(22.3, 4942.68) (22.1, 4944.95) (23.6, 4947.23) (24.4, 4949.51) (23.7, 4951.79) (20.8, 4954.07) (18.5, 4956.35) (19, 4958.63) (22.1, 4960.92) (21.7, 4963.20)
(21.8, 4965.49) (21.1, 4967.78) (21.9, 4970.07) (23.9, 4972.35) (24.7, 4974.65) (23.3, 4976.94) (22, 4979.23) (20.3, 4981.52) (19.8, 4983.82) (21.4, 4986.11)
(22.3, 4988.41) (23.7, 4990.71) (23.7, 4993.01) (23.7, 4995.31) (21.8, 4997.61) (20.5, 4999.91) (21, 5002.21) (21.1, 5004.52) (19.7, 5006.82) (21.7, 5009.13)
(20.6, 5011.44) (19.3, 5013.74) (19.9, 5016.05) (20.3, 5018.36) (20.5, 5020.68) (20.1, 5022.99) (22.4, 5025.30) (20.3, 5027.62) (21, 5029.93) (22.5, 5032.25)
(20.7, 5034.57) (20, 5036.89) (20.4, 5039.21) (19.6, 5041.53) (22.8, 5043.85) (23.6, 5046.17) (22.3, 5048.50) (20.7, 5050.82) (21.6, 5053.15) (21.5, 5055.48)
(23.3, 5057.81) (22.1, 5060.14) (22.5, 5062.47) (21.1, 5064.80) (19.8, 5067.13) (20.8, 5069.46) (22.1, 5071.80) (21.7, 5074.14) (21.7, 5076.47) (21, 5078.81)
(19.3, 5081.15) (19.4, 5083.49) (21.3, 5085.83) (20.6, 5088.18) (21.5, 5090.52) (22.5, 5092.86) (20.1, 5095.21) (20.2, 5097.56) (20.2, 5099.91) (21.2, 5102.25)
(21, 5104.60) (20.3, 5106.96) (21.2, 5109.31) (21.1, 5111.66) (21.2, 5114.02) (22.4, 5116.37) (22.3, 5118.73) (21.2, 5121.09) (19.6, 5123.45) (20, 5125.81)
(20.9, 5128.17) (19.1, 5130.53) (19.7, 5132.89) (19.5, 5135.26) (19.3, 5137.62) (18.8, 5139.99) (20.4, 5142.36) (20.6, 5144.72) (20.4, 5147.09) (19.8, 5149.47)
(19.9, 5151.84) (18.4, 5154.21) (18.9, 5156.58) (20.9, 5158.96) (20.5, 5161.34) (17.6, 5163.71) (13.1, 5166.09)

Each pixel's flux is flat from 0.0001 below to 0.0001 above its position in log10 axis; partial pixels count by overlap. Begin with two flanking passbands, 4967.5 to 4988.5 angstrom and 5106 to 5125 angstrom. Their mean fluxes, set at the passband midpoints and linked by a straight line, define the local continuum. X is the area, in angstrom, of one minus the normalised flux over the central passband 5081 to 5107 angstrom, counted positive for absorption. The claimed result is 0.7 angstrom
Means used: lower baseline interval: 22.1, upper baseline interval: 21.1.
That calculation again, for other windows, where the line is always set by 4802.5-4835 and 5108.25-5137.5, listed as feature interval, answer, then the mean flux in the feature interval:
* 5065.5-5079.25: -0.16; 21.2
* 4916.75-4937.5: 0.66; 21.1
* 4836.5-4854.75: -0.90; 23.4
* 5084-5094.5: -0.22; 21.3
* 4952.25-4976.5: -0.06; 21.7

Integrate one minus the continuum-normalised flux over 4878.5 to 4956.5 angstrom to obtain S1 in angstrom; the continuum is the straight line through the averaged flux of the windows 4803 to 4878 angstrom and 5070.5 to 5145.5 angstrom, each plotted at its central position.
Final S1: -0.52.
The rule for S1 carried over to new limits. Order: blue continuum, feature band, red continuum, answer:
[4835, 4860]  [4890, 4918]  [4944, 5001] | 0.4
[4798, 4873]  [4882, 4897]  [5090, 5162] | 0.5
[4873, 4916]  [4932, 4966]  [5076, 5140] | 0.5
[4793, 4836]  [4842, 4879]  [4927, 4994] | 0.9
